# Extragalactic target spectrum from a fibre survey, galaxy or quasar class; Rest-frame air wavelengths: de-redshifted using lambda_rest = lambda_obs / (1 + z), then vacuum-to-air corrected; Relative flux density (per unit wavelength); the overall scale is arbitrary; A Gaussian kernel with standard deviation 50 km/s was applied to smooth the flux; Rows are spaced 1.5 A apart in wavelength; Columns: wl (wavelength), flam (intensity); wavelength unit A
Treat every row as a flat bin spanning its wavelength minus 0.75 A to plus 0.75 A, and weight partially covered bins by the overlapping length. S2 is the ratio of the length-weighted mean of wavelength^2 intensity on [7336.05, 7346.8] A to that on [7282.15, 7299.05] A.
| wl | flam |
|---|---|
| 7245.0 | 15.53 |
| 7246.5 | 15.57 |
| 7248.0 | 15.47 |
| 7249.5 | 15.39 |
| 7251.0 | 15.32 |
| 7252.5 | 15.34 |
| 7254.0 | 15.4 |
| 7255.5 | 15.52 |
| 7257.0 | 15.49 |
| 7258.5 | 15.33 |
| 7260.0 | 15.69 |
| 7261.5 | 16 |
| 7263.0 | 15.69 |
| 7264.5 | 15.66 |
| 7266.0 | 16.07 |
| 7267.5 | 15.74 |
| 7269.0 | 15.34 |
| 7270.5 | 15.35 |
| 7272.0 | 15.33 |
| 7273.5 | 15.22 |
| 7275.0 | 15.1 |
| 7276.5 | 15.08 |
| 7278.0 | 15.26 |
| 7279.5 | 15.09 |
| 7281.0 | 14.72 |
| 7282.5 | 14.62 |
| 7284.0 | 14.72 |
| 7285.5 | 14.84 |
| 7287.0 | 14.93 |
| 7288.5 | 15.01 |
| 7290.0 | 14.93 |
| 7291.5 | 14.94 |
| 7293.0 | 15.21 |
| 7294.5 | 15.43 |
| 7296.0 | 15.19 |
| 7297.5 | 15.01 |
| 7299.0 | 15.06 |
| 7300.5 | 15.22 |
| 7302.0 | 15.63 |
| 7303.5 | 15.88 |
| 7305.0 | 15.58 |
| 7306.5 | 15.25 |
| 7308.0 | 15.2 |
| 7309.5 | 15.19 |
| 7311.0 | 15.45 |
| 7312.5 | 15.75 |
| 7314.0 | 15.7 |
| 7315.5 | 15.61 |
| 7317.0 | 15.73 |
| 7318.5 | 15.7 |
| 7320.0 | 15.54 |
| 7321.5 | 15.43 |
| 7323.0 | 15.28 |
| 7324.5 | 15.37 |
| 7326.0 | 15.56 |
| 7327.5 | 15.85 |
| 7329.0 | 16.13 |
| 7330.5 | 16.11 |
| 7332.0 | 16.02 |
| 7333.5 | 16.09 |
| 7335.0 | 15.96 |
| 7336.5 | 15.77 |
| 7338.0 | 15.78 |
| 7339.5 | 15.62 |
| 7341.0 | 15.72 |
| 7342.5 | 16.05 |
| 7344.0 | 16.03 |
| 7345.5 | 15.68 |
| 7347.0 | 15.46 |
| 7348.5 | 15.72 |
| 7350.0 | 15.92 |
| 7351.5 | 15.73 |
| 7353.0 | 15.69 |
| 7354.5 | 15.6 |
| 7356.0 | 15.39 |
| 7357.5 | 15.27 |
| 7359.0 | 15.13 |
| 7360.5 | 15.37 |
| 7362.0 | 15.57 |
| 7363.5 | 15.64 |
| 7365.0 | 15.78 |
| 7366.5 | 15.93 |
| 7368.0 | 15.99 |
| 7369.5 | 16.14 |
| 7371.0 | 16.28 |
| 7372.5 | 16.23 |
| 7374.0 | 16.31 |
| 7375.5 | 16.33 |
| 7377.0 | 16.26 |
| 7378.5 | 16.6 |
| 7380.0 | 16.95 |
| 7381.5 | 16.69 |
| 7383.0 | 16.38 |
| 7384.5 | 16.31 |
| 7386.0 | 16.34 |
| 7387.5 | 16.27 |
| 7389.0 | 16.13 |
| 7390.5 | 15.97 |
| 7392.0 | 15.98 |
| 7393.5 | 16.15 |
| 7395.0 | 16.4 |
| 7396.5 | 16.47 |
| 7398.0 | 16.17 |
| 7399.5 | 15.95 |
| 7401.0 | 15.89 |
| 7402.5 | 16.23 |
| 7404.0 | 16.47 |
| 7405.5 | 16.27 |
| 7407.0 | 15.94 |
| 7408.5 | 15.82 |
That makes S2 1.07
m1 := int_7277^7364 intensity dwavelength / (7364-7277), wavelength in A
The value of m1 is 15.5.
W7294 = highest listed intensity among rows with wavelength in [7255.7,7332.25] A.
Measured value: 16.13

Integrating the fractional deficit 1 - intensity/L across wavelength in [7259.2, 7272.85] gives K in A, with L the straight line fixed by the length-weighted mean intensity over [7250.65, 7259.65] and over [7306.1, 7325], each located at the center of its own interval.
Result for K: -0.2 A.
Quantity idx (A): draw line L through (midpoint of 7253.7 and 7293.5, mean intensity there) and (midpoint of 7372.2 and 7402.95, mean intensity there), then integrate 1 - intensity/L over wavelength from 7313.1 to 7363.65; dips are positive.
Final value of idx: 0.5 A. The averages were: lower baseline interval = 15.3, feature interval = 15.7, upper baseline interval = 16.3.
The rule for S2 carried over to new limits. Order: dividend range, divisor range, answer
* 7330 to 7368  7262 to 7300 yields 1.05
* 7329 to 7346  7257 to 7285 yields 1.06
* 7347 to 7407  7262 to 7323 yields 1.07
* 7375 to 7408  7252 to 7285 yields 1.10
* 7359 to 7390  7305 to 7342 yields 1.05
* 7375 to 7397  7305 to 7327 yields 1.08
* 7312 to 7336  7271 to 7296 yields 1.06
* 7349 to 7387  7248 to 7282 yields 1.07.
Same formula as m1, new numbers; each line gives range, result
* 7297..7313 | 15.4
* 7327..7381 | 15.9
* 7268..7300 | 15.1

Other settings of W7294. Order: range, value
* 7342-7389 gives 16.95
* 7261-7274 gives 16.07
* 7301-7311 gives 15.88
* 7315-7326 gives 15.73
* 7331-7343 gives 16.09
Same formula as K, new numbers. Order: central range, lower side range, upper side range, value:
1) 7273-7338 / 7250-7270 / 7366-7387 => 2.0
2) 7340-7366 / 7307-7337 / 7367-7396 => 0.6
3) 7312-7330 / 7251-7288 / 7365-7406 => 0.1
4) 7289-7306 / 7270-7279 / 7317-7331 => 0.2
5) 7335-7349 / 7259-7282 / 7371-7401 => 0.2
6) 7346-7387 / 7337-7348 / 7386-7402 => -0.1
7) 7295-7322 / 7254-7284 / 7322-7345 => 0.3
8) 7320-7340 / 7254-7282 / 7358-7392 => 0.1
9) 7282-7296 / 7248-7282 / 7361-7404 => 0.5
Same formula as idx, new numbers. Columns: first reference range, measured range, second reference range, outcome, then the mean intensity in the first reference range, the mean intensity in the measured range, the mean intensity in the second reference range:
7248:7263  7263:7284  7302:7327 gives 0.33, 15.5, 15.3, 15.5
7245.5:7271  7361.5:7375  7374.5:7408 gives 0.13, 15.6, 16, 16.3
